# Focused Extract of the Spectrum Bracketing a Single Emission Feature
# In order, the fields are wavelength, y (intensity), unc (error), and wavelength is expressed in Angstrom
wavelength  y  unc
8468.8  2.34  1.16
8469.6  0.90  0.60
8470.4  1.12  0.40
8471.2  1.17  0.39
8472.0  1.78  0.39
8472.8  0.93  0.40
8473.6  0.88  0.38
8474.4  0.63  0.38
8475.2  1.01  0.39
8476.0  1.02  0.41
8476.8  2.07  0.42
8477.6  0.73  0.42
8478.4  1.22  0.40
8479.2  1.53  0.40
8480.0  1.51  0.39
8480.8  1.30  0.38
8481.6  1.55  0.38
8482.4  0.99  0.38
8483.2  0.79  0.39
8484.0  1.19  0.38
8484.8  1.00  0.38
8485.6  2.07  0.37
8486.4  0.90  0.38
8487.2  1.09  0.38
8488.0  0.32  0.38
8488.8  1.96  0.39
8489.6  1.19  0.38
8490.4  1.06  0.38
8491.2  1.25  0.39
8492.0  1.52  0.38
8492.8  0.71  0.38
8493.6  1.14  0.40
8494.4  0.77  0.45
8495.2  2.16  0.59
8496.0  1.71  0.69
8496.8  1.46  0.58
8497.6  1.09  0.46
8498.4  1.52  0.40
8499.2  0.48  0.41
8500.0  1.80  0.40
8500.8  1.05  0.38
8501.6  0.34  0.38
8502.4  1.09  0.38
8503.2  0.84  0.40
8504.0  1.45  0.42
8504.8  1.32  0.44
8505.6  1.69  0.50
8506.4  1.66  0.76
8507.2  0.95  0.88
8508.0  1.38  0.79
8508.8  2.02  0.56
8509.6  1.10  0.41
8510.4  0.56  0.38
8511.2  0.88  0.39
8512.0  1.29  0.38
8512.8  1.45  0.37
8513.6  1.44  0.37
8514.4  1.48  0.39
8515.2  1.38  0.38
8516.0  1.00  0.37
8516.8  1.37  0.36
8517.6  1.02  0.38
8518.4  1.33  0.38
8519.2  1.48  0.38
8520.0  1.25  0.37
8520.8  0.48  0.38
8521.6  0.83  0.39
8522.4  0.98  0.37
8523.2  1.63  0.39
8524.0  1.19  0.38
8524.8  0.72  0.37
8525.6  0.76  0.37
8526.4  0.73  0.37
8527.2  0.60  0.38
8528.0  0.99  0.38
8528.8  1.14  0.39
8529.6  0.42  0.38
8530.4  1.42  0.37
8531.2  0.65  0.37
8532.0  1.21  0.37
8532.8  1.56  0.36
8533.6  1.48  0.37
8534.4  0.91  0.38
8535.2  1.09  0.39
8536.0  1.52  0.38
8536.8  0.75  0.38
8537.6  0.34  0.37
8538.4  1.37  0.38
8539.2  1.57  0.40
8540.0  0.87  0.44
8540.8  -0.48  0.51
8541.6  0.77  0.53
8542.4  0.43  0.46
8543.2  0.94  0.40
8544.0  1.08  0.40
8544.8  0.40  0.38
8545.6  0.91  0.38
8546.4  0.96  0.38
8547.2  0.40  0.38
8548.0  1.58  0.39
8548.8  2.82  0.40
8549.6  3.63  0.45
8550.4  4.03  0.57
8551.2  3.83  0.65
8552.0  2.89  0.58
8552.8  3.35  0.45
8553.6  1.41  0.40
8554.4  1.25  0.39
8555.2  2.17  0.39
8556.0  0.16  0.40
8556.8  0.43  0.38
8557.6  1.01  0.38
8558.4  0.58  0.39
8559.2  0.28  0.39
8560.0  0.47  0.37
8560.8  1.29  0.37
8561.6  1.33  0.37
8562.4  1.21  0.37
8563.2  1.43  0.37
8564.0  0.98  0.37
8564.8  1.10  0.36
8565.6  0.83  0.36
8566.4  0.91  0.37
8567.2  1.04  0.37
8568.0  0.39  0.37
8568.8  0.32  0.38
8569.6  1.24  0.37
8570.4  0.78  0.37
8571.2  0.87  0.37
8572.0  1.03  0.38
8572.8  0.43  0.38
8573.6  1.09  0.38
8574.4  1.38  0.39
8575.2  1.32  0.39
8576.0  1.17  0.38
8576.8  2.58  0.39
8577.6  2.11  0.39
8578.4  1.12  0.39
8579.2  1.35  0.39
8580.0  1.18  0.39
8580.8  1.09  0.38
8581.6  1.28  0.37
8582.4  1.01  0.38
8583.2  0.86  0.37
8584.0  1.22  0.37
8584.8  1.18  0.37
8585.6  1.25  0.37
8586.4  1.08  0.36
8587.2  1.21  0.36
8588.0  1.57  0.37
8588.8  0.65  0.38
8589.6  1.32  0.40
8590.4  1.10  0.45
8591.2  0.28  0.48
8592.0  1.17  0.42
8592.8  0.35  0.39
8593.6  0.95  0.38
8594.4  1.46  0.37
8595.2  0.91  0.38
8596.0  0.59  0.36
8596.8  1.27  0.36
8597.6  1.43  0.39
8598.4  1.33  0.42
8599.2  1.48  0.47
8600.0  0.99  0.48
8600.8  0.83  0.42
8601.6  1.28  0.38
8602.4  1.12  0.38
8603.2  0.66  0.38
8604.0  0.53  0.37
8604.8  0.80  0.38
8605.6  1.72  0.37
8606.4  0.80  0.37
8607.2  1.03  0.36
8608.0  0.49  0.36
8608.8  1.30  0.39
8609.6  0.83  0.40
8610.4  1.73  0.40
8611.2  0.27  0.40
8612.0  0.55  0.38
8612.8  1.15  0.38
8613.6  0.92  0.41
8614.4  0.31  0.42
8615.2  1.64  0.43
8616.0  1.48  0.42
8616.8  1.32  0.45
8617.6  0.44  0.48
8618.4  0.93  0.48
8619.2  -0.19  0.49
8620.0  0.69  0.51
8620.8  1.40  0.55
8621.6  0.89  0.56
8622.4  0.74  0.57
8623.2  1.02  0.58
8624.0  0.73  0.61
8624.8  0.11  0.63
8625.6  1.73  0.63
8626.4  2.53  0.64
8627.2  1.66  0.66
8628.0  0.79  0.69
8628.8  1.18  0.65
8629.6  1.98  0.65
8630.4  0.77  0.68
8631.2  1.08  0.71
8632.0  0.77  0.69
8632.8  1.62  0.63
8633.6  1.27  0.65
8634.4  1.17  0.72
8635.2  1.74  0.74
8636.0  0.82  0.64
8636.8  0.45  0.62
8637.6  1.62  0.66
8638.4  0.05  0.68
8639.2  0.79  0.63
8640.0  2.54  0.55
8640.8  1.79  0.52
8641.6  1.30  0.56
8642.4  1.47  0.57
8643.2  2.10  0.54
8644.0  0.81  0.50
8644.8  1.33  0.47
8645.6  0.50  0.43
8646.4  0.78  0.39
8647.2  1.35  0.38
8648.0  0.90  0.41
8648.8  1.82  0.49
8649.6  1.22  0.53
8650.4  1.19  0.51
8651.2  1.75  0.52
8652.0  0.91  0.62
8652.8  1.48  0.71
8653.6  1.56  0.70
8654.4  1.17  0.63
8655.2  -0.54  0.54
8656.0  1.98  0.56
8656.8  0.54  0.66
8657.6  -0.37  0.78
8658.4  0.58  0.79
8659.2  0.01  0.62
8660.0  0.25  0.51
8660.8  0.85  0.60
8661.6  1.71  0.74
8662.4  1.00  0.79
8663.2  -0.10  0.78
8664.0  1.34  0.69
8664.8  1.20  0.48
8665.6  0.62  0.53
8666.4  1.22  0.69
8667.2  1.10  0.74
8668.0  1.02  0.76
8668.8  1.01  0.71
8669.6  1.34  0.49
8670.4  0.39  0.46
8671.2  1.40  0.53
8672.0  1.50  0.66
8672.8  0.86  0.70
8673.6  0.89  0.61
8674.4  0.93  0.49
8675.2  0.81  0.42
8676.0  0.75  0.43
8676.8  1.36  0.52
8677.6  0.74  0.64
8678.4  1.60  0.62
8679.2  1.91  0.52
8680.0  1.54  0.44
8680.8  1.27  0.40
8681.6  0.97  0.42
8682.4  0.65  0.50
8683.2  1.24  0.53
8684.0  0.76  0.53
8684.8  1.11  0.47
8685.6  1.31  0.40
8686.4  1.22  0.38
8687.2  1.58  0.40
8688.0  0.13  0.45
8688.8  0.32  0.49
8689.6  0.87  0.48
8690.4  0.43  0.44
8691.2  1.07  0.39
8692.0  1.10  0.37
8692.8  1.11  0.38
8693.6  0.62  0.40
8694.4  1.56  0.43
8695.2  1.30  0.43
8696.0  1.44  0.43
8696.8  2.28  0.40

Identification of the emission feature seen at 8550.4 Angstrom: H-alpha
